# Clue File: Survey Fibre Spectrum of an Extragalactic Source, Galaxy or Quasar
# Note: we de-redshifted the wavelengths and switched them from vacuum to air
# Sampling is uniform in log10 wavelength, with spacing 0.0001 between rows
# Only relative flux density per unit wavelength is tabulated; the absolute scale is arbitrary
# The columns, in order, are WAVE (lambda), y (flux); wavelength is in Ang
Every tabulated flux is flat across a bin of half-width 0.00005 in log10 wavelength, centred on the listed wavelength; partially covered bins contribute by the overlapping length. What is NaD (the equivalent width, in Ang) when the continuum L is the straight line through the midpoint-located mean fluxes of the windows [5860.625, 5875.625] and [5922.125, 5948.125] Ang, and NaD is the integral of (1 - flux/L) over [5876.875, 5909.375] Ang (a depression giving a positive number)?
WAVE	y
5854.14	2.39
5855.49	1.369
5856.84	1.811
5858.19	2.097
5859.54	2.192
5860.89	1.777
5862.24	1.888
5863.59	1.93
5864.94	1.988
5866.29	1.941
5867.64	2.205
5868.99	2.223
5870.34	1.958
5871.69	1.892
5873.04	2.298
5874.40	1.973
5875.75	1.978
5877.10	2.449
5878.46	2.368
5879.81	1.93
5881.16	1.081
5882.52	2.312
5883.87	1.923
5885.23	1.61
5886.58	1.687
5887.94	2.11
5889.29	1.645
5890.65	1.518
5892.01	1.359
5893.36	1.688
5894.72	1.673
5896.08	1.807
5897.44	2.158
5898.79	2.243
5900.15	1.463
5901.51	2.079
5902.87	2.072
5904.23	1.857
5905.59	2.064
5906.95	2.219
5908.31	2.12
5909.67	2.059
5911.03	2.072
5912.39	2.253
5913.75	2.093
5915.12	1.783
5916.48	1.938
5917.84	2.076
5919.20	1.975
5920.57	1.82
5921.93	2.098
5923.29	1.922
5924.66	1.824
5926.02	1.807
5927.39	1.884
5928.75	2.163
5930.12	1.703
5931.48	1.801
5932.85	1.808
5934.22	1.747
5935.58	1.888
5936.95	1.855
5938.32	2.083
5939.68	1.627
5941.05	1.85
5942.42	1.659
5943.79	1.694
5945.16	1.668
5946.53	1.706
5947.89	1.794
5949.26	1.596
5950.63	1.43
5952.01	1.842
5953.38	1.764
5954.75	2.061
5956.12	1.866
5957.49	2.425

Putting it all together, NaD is 0.9 Ang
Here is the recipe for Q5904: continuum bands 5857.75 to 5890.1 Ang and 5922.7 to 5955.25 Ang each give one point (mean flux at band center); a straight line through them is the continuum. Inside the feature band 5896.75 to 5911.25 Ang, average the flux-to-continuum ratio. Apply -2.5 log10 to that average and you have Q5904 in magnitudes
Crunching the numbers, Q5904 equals -0.08 mag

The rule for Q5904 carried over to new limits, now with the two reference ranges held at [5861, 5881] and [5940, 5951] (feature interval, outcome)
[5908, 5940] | -0.088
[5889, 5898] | 0.146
